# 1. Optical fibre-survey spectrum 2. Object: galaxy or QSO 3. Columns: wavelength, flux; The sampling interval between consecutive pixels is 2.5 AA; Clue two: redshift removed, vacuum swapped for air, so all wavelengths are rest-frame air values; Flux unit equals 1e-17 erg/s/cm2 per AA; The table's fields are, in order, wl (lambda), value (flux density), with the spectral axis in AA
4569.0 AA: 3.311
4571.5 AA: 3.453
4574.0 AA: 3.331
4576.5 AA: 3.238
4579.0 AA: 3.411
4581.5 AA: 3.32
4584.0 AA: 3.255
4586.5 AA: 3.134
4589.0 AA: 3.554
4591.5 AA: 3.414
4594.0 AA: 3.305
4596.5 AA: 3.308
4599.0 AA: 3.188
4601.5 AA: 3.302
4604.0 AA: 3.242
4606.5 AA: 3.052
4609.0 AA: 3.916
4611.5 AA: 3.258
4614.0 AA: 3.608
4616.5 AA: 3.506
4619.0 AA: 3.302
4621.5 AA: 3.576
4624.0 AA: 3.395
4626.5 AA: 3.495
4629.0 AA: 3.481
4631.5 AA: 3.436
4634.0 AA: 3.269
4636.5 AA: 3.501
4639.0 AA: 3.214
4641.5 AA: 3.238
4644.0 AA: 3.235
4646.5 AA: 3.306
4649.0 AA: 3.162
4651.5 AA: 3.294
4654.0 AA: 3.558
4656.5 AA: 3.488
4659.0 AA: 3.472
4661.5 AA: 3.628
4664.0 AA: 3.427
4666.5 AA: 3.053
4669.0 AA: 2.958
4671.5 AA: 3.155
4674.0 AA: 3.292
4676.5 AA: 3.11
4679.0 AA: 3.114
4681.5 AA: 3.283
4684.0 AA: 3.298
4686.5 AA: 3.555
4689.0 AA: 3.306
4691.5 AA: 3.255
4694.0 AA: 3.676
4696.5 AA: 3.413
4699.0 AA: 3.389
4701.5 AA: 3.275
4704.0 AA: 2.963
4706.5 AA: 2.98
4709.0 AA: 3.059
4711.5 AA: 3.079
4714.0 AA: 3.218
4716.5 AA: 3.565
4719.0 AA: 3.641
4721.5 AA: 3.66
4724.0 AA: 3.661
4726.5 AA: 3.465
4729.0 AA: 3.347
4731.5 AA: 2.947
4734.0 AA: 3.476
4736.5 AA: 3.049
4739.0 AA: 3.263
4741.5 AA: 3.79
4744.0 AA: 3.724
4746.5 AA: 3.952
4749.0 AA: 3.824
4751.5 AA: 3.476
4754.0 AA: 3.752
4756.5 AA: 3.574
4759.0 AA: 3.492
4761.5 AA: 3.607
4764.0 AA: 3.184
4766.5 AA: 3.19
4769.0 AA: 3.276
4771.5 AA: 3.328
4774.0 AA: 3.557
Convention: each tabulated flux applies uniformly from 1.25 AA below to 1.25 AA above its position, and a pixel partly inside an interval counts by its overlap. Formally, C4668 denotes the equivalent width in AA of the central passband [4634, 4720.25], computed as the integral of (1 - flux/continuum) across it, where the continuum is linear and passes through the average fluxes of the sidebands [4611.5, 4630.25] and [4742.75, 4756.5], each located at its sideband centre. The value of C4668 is 6.8 AA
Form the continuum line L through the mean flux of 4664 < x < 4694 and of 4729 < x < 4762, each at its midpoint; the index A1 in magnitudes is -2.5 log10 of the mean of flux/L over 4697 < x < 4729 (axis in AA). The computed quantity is 0.02 mag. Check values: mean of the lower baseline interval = 3.24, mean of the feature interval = 3.33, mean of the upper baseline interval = 3.52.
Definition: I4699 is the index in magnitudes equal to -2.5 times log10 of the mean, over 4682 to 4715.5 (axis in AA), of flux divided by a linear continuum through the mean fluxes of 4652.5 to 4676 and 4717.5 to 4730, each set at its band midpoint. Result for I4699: 0.06 mag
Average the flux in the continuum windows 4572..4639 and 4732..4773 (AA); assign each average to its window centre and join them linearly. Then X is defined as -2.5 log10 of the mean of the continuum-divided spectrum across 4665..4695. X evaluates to 0.06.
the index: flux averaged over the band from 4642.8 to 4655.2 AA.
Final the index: 3.31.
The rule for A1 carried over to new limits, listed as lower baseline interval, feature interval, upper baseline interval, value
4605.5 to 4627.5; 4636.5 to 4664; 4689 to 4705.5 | 0.011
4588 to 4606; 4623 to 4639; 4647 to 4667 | -0.017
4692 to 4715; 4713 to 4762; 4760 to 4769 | -0.077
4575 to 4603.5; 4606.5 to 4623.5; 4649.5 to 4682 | -0.058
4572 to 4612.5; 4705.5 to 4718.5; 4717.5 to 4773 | 0.079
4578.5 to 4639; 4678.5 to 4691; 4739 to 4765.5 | 0.059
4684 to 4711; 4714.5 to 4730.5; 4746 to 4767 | -0.041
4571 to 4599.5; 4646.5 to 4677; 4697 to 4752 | 0.020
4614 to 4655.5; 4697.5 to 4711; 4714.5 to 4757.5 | 0.115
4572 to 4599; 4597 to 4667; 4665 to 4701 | -0.026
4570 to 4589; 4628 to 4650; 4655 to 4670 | 0.008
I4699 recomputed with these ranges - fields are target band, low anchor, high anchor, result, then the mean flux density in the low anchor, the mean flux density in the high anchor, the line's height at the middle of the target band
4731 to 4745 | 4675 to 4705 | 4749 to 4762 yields 0.04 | 3.31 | 3.6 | 3.52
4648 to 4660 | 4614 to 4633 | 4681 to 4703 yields 0.01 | 3.46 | 3.38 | 3.43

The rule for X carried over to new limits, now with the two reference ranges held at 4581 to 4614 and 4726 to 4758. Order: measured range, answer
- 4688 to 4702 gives 0.020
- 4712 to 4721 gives 0.007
